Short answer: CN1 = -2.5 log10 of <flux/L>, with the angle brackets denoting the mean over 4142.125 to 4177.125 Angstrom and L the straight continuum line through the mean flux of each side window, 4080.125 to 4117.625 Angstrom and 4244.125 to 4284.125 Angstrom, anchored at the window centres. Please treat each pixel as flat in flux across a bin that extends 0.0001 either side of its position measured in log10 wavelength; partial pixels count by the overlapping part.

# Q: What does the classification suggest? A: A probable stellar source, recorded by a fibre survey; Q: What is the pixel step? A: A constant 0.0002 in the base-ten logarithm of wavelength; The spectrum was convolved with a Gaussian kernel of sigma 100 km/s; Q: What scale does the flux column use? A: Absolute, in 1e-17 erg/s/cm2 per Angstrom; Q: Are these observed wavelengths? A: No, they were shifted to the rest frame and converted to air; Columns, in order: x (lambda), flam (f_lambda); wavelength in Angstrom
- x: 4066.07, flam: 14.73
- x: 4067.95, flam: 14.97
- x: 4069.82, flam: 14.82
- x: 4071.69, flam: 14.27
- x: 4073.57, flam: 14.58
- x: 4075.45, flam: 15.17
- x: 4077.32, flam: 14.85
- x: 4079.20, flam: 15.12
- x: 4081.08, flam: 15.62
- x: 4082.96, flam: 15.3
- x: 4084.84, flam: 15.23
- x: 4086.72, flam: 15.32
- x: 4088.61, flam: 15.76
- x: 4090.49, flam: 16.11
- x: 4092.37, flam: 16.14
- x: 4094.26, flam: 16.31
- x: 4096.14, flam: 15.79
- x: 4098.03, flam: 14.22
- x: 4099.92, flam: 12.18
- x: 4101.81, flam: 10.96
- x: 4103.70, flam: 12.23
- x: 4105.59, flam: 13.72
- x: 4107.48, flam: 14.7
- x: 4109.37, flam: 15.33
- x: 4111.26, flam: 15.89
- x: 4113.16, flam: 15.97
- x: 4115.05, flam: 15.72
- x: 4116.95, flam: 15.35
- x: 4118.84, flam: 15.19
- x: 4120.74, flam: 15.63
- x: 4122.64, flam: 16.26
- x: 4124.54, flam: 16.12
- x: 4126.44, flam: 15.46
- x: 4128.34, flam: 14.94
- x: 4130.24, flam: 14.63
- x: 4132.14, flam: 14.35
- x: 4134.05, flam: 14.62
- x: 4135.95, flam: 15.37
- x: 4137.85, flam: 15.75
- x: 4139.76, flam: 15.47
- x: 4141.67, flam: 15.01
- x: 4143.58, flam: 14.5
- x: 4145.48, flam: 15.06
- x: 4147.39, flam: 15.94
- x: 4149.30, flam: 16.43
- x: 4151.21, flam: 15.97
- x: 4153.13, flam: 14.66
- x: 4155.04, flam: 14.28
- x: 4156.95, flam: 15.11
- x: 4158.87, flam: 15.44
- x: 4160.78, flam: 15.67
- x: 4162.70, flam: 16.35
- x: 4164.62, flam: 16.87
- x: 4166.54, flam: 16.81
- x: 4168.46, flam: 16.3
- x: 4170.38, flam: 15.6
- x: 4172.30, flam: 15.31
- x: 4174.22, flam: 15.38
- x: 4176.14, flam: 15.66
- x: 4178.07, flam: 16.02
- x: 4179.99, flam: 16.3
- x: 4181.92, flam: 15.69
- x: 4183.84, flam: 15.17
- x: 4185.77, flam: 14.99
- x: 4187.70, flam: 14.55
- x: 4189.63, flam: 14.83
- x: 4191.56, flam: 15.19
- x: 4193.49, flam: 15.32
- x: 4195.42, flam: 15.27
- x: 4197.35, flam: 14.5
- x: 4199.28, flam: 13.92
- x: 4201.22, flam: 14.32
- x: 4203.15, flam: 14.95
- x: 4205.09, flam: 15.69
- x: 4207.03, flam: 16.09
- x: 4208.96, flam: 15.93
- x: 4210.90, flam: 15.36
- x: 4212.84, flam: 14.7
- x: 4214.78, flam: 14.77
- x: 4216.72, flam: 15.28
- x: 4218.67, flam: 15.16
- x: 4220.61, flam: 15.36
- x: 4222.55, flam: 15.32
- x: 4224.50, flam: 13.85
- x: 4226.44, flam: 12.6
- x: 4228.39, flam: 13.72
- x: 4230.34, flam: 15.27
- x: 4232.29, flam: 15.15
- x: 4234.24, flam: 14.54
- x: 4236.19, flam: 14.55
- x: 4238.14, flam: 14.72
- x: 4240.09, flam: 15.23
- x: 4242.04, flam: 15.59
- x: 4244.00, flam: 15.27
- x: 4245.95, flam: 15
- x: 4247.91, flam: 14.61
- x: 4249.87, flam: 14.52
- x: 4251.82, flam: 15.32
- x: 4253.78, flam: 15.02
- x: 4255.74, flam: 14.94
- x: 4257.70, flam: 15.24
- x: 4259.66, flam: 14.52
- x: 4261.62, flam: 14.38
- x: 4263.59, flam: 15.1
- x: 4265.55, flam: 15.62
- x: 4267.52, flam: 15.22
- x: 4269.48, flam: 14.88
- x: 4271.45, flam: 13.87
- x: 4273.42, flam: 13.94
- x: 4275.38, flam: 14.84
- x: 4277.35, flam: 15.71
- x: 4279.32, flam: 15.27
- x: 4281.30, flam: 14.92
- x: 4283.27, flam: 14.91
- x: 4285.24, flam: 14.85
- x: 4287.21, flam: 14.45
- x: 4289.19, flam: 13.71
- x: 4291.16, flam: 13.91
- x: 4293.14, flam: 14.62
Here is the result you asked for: -0.05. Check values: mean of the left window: 14.9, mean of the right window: 14.9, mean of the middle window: 15.6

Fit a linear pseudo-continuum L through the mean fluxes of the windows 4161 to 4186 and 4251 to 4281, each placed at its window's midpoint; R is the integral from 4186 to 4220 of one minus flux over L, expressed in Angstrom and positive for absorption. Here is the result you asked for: 1.2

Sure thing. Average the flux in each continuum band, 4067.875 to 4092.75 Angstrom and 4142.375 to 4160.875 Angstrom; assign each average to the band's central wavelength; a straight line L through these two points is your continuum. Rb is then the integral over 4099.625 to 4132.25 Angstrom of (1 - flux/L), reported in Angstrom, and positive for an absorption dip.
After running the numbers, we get 1.1 Angstrom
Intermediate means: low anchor 15.2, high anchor 15.3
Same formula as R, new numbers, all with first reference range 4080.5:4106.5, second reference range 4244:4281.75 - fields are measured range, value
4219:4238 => 0.4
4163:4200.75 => -1.8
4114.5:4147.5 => -1.3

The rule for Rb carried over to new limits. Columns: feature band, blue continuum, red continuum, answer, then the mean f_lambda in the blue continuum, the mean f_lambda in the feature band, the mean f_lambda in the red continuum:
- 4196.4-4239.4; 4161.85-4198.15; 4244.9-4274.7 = 1.2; 15.6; 14.8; 14.8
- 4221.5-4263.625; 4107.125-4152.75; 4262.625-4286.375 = 0.8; 15.4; 14.7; 14.9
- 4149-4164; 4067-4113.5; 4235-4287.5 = -0.6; 14.8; 15.5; 14.9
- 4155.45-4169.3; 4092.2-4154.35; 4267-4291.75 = -1.0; 15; 16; 14.7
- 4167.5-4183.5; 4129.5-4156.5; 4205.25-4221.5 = -0.5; 15.2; 15.8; 15.3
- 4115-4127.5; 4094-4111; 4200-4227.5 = -1.4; 13.9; 15.7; 14.9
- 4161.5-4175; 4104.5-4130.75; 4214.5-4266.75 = -0.8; 15.3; 16.1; 14.8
